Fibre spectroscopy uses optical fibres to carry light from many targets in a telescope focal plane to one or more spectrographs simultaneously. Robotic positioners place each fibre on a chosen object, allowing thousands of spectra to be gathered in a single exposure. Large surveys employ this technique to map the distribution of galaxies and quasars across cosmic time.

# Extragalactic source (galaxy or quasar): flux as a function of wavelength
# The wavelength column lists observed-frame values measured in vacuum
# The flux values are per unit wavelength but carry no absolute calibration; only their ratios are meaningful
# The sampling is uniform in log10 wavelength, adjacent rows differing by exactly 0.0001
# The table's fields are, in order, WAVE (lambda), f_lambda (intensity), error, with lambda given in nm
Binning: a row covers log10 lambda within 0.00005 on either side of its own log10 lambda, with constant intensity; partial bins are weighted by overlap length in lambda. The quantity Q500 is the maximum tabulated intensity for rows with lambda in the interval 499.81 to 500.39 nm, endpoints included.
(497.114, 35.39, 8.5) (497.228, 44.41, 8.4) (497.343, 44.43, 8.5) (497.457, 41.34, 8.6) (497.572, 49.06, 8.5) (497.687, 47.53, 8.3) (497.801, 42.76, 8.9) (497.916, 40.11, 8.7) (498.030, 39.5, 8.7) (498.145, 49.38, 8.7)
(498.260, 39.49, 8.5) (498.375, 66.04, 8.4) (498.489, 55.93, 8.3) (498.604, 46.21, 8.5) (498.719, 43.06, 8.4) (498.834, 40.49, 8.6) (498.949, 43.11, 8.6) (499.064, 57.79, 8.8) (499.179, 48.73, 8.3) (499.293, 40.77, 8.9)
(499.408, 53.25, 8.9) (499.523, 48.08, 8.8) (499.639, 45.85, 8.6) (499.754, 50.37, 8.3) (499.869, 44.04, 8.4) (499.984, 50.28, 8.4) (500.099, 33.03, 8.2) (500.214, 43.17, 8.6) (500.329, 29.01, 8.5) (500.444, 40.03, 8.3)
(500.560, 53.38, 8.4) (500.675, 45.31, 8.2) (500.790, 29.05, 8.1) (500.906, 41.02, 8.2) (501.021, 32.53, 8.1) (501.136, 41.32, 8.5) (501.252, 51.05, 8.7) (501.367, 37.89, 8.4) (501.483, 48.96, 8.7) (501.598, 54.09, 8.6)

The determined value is 50.28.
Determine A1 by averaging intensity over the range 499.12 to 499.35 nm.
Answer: 45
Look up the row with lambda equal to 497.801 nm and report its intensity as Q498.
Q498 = 42.76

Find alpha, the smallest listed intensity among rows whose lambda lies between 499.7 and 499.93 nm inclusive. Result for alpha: 44.04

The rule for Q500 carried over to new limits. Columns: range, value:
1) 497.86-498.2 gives 49.38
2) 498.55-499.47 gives 57.79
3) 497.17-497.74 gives 49.06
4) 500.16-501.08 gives 53.38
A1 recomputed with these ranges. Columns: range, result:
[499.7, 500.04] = 48.2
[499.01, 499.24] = 53.2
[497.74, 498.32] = 42.4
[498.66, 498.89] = 41.7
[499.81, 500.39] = 40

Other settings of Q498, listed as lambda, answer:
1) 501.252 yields 51.05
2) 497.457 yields 41.34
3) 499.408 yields 53.25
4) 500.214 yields 43.17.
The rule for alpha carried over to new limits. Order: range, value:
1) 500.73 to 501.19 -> 29.05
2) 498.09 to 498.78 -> 39.49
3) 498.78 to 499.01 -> 40.49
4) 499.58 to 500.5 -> 29.01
